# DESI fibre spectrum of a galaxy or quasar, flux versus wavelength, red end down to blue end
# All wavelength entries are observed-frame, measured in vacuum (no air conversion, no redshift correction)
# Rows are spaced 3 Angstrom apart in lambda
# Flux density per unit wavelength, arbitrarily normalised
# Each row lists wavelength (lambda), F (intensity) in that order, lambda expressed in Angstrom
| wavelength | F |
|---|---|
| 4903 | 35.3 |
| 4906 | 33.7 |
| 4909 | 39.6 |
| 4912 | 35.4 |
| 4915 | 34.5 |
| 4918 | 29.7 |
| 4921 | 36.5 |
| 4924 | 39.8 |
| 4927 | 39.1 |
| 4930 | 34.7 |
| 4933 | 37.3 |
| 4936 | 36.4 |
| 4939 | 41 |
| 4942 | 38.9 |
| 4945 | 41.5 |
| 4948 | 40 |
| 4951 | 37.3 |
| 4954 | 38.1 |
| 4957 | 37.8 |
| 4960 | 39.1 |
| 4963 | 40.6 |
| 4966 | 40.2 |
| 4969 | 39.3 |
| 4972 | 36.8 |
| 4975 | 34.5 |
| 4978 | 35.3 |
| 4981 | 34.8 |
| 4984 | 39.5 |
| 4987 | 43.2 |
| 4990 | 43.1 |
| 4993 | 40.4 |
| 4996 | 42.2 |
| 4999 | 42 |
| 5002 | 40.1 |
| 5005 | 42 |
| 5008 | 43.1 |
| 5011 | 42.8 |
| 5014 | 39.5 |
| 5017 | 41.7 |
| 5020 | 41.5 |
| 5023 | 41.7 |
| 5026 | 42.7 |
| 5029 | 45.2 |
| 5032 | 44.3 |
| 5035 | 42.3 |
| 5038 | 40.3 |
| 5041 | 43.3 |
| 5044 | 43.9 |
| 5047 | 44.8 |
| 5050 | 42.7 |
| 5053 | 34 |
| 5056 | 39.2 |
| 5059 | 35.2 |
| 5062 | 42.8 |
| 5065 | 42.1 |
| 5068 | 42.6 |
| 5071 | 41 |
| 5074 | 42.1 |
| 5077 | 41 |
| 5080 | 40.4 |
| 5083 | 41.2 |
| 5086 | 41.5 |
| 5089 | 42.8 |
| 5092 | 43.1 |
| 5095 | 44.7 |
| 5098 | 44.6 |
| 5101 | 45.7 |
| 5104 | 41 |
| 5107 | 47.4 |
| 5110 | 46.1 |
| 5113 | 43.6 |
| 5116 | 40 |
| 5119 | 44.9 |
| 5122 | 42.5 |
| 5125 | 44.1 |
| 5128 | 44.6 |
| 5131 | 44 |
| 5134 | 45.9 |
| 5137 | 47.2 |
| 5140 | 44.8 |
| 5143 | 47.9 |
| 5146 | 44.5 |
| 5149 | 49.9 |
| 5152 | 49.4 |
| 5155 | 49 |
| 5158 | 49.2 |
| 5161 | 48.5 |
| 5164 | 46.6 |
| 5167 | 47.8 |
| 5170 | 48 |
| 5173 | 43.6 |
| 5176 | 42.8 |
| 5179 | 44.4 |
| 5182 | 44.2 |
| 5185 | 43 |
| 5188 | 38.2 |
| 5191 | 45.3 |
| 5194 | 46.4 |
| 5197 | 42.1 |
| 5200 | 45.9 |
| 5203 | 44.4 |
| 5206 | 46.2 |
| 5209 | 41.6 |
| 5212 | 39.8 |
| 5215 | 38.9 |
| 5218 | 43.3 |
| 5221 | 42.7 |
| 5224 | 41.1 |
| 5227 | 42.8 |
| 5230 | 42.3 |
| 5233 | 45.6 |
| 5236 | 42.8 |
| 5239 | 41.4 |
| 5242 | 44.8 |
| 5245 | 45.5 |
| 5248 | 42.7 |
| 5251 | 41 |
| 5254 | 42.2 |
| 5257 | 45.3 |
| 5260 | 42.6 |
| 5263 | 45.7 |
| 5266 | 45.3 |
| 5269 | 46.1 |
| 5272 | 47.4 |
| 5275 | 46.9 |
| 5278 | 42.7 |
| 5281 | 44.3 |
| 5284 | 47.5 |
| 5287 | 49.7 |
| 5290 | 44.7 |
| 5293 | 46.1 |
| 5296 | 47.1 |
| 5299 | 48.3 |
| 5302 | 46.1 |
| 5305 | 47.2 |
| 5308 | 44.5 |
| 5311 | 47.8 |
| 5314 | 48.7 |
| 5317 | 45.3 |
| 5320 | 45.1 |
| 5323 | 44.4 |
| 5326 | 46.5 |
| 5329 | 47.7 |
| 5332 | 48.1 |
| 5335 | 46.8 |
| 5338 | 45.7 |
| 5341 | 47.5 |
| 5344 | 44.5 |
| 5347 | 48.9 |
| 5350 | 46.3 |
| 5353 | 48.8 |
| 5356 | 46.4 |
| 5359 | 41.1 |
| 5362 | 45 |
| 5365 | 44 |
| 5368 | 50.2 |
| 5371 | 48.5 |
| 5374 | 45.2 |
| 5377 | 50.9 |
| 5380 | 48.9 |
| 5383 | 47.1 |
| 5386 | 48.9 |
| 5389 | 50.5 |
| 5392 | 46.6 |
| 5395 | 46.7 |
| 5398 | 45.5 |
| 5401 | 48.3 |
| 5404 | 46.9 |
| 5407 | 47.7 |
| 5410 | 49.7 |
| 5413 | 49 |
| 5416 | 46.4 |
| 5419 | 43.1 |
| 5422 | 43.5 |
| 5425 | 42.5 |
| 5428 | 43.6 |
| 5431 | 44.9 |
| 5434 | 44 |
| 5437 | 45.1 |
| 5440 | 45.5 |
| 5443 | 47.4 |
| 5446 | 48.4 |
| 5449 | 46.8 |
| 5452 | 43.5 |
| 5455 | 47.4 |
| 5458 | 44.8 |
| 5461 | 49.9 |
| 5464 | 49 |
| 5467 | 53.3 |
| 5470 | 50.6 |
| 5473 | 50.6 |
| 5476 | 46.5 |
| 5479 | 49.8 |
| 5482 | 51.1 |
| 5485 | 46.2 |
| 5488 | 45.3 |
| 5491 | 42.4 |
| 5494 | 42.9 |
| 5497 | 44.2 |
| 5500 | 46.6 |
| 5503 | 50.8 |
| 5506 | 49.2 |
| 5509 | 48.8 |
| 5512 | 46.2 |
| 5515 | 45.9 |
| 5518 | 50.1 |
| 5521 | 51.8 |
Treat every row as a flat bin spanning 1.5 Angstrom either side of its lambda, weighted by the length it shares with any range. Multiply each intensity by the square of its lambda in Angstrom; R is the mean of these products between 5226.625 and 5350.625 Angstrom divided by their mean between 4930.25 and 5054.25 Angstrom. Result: 1.27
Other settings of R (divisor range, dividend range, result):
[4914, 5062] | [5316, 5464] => 1.37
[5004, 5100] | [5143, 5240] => 1.12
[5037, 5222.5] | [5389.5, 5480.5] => 1.21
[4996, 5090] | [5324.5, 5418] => 1.29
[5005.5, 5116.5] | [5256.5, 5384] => 1.22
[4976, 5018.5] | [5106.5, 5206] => 1.19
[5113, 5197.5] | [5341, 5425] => 1.13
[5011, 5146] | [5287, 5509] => 1.24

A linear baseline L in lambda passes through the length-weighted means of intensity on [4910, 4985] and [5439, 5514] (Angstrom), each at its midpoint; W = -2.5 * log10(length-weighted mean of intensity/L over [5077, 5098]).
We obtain -0.06 mag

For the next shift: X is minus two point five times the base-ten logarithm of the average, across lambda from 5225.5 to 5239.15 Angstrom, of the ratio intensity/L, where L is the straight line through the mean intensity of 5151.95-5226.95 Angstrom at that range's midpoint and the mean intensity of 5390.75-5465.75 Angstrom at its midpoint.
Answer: 0.04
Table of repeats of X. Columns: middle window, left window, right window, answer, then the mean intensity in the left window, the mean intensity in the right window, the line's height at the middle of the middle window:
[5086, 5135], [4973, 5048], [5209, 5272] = -0.05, 41.3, 43.2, 42.1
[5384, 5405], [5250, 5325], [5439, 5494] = -0.02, 45.7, 47.6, 46.8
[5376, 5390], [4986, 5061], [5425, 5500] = -0.08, 41.6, 46.7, 45.8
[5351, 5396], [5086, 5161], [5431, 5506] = -0.01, 45.3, 47.2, 46.6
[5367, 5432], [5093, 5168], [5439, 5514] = 0.00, 45.7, 47.5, 47.1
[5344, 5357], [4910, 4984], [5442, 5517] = -0.05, 37.5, 47.5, 45.1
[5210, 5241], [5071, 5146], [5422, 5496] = 0.07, 43.8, 46.6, 44.7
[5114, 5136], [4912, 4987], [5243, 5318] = -0.05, 37.7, 45.6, 41.9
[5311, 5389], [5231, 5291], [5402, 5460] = -0.04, 44.7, 45.9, 45.3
